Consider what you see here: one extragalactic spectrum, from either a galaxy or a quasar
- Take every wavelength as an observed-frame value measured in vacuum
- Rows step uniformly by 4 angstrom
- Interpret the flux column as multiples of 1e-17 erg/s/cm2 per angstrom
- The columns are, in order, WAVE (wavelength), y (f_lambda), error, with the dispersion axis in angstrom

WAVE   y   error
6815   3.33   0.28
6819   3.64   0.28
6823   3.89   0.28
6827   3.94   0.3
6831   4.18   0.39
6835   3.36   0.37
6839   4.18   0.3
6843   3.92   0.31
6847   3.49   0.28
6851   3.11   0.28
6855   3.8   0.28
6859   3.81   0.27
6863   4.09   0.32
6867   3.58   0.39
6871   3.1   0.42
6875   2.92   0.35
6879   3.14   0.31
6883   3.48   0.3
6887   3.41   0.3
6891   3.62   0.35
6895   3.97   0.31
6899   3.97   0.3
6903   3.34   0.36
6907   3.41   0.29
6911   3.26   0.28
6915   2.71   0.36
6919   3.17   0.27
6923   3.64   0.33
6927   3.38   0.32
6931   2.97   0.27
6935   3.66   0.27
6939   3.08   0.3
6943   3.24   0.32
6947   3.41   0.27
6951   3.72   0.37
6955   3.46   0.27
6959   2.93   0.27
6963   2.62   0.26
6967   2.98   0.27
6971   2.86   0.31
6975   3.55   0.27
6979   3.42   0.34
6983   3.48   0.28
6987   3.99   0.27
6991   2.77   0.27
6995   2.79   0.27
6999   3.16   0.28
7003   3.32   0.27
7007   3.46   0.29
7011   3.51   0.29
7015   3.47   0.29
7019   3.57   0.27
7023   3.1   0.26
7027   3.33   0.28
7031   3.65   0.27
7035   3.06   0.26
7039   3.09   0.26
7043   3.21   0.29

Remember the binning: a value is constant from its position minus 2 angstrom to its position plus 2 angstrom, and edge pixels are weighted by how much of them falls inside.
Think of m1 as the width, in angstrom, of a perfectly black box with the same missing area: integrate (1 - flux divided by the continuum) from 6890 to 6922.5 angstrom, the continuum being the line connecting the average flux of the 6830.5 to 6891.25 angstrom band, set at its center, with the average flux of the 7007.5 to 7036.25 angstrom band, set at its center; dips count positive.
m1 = 0.7 angstrom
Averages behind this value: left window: 3.56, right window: 3.4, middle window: 3.44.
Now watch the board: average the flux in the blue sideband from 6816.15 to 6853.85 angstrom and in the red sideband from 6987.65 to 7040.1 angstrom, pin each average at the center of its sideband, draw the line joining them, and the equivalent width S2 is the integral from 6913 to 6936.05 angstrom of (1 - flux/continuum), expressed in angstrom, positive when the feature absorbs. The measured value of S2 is 1.75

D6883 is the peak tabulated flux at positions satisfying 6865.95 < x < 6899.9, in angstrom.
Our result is 3.97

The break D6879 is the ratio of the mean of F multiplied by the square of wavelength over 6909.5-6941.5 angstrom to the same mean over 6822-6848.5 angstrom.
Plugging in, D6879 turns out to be 0.86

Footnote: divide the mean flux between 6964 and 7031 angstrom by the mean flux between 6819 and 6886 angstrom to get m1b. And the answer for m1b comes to 0.9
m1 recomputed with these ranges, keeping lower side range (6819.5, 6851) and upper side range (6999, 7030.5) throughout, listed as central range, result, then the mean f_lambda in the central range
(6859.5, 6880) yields 1.70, 3.41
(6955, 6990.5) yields 2.66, 3.22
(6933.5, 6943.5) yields 0.67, 3.32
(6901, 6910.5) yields 0.73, 3.36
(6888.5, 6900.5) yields -0.55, 3.83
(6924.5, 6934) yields 0.88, 3.25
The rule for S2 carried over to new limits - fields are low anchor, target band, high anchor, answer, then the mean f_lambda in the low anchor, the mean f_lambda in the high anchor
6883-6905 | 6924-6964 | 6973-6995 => 2.6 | 3.65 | 3.38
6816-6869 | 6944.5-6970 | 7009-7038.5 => 2.5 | 3.76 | 3.37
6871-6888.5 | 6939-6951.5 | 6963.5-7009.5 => -0.5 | 3.22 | 3.23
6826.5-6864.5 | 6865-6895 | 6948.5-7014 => 2.3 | 3.78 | 3.26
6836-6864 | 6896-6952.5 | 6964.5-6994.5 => 1.7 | 3.75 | 3.26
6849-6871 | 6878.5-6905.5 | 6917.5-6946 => -0.8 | 3.63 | 3.31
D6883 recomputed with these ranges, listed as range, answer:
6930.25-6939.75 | 3.66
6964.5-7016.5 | 3.99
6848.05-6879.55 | 4.09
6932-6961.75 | 3.72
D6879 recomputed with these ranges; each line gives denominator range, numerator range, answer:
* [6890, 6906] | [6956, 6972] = 0.79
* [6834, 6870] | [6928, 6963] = 0.91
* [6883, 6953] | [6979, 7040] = 1.00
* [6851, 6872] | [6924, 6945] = 0.92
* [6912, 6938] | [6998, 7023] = 1.07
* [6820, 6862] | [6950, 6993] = 0.89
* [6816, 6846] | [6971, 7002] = 0.89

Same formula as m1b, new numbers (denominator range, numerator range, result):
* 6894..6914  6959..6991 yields 0.91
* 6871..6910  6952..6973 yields 0.87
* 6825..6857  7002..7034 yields 0.91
